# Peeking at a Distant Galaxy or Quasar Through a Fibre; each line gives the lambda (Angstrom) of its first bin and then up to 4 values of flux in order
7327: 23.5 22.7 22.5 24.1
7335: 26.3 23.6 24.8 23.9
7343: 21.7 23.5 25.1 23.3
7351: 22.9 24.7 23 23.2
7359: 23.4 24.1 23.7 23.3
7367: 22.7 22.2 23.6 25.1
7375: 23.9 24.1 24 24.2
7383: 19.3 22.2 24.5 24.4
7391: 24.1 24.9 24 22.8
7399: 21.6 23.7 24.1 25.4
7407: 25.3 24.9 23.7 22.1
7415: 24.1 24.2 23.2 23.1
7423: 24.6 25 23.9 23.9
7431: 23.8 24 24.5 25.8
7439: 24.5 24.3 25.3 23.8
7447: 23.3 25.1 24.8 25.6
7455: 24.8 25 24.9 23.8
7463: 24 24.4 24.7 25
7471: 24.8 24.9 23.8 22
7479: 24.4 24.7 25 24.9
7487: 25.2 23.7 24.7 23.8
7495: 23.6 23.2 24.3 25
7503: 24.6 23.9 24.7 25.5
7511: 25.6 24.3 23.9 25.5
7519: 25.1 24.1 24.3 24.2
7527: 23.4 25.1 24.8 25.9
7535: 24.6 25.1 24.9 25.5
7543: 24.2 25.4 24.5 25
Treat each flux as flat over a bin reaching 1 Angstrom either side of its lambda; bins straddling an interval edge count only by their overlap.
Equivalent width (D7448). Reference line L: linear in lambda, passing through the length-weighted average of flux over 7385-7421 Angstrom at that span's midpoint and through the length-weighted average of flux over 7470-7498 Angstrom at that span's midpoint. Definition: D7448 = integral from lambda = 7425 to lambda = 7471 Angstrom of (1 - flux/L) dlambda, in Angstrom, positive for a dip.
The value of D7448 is -0.91 Angstrom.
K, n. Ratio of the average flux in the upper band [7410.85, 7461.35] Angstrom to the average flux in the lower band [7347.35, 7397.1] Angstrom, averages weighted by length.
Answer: 1.03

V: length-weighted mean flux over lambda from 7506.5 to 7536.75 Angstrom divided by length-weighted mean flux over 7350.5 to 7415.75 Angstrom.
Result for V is 1.0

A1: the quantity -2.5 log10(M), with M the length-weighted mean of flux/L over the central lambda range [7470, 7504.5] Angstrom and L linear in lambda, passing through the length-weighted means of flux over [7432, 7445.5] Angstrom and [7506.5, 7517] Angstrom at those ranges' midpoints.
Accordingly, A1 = 0.023 mag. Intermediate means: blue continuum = 24.6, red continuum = 24.9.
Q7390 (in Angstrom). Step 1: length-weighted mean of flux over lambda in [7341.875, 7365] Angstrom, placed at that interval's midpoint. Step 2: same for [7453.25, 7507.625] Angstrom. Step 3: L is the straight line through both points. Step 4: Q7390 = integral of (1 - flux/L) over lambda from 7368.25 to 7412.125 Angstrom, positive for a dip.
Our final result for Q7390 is 0.0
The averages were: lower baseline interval 23.5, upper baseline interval 24.4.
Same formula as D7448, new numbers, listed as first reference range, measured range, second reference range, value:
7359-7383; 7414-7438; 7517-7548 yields -0.23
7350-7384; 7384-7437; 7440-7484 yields -0.18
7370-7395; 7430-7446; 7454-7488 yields -0.20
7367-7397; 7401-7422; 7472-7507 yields -0.23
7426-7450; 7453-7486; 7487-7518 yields -0.11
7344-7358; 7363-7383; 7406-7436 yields 0.27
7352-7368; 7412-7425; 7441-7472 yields 0.28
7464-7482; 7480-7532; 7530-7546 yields 0.37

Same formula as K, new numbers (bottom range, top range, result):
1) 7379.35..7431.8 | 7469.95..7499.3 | 1.02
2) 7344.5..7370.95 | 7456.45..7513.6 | 1.04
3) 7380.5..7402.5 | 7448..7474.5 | 1.06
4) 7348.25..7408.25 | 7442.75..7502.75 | 1.03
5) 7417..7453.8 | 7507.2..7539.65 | 1.02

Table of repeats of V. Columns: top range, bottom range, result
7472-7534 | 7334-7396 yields 1.03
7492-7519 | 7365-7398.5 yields 1.04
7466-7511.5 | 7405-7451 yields 1.01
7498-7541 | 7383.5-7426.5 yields 1.04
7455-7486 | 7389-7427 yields 1.02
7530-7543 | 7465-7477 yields 1.03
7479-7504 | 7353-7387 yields 1.05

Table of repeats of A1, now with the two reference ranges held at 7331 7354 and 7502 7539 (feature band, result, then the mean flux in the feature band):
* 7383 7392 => 0.038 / 23.3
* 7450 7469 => -0.011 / 24.7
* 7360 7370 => 0.038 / 23.2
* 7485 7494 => 0.007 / 24.4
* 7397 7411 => 0.007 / 24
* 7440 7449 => 0.004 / 24.3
